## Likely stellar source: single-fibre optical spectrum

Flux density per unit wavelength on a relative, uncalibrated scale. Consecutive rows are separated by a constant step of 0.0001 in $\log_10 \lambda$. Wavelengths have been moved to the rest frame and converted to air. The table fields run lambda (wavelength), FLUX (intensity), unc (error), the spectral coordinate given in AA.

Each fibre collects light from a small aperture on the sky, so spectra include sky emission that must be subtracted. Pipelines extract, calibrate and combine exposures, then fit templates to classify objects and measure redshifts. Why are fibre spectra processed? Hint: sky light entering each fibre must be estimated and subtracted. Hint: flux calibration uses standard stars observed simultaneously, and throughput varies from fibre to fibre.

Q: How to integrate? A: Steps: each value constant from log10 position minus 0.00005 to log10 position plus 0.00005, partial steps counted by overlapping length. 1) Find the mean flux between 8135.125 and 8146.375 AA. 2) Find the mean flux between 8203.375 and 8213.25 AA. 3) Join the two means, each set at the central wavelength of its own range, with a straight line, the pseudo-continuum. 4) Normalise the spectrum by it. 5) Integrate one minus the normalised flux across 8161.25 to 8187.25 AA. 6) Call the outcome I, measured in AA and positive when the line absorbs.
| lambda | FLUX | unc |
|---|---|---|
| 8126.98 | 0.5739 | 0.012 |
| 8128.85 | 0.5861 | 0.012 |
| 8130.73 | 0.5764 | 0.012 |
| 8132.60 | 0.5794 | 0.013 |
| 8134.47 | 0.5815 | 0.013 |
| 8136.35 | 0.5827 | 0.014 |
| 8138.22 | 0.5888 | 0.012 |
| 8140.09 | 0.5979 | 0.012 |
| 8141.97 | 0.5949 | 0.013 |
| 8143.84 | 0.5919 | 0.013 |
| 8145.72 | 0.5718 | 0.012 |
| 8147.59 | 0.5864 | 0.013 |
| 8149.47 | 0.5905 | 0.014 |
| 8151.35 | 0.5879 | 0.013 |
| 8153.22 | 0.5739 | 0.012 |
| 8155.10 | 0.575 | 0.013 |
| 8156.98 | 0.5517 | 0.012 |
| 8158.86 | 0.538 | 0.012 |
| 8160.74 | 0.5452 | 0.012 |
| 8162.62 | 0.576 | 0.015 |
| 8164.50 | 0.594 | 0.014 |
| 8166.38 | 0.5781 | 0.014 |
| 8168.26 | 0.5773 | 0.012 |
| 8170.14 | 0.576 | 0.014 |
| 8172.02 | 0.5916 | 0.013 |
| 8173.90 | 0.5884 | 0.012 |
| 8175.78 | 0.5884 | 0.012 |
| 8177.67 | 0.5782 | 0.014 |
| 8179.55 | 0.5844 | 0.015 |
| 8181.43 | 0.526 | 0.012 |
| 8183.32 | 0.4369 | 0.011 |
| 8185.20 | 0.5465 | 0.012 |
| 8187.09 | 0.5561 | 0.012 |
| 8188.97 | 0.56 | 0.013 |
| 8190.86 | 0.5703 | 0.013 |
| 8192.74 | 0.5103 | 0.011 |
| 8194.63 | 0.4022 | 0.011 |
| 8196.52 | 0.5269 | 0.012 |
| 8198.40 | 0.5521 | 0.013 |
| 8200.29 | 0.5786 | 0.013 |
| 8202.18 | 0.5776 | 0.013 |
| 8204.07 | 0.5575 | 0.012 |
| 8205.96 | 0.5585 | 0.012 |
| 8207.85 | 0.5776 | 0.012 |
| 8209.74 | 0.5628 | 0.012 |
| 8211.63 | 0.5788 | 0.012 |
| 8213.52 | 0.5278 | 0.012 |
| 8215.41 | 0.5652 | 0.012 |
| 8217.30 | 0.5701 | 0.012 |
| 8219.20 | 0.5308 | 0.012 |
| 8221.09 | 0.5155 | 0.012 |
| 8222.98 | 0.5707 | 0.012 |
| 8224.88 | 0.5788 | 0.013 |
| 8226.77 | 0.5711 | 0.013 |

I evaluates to 0.6 AA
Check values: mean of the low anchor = 0.588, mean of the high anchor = 0.565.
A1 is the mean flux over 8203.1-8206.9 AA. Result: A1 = 0.558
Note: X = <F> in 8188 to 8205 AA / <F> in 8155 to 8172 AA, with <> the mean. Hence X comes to 0.94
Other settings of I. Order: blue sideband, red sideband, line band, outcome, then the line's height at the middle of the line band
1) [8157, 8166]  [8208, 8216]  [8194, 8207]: 0.5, 0.561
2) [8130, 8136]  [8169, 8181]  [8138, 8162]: 0.2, 0.581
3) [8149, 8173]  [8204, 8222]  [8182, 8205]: 1.2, 0.561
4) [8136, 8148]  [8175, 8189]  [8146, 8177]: -0.5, 0.568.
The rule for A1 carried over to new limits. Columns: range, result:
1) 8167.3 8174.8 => 0.584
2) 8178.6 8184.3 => 0.517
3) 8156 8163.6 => 0.553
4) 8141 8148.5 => 0.586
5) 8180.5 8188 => 0.516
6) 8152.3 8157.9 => 0.566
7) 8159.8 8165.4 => 0.571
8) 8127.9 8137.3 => 0.581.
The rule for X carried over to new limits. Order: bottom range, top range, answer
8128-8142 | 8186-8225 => 0.94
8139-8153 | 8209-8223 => 0.94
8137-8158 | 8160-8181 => 0.99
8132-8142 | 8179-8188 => 0.90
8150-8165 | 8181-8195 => 0.91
